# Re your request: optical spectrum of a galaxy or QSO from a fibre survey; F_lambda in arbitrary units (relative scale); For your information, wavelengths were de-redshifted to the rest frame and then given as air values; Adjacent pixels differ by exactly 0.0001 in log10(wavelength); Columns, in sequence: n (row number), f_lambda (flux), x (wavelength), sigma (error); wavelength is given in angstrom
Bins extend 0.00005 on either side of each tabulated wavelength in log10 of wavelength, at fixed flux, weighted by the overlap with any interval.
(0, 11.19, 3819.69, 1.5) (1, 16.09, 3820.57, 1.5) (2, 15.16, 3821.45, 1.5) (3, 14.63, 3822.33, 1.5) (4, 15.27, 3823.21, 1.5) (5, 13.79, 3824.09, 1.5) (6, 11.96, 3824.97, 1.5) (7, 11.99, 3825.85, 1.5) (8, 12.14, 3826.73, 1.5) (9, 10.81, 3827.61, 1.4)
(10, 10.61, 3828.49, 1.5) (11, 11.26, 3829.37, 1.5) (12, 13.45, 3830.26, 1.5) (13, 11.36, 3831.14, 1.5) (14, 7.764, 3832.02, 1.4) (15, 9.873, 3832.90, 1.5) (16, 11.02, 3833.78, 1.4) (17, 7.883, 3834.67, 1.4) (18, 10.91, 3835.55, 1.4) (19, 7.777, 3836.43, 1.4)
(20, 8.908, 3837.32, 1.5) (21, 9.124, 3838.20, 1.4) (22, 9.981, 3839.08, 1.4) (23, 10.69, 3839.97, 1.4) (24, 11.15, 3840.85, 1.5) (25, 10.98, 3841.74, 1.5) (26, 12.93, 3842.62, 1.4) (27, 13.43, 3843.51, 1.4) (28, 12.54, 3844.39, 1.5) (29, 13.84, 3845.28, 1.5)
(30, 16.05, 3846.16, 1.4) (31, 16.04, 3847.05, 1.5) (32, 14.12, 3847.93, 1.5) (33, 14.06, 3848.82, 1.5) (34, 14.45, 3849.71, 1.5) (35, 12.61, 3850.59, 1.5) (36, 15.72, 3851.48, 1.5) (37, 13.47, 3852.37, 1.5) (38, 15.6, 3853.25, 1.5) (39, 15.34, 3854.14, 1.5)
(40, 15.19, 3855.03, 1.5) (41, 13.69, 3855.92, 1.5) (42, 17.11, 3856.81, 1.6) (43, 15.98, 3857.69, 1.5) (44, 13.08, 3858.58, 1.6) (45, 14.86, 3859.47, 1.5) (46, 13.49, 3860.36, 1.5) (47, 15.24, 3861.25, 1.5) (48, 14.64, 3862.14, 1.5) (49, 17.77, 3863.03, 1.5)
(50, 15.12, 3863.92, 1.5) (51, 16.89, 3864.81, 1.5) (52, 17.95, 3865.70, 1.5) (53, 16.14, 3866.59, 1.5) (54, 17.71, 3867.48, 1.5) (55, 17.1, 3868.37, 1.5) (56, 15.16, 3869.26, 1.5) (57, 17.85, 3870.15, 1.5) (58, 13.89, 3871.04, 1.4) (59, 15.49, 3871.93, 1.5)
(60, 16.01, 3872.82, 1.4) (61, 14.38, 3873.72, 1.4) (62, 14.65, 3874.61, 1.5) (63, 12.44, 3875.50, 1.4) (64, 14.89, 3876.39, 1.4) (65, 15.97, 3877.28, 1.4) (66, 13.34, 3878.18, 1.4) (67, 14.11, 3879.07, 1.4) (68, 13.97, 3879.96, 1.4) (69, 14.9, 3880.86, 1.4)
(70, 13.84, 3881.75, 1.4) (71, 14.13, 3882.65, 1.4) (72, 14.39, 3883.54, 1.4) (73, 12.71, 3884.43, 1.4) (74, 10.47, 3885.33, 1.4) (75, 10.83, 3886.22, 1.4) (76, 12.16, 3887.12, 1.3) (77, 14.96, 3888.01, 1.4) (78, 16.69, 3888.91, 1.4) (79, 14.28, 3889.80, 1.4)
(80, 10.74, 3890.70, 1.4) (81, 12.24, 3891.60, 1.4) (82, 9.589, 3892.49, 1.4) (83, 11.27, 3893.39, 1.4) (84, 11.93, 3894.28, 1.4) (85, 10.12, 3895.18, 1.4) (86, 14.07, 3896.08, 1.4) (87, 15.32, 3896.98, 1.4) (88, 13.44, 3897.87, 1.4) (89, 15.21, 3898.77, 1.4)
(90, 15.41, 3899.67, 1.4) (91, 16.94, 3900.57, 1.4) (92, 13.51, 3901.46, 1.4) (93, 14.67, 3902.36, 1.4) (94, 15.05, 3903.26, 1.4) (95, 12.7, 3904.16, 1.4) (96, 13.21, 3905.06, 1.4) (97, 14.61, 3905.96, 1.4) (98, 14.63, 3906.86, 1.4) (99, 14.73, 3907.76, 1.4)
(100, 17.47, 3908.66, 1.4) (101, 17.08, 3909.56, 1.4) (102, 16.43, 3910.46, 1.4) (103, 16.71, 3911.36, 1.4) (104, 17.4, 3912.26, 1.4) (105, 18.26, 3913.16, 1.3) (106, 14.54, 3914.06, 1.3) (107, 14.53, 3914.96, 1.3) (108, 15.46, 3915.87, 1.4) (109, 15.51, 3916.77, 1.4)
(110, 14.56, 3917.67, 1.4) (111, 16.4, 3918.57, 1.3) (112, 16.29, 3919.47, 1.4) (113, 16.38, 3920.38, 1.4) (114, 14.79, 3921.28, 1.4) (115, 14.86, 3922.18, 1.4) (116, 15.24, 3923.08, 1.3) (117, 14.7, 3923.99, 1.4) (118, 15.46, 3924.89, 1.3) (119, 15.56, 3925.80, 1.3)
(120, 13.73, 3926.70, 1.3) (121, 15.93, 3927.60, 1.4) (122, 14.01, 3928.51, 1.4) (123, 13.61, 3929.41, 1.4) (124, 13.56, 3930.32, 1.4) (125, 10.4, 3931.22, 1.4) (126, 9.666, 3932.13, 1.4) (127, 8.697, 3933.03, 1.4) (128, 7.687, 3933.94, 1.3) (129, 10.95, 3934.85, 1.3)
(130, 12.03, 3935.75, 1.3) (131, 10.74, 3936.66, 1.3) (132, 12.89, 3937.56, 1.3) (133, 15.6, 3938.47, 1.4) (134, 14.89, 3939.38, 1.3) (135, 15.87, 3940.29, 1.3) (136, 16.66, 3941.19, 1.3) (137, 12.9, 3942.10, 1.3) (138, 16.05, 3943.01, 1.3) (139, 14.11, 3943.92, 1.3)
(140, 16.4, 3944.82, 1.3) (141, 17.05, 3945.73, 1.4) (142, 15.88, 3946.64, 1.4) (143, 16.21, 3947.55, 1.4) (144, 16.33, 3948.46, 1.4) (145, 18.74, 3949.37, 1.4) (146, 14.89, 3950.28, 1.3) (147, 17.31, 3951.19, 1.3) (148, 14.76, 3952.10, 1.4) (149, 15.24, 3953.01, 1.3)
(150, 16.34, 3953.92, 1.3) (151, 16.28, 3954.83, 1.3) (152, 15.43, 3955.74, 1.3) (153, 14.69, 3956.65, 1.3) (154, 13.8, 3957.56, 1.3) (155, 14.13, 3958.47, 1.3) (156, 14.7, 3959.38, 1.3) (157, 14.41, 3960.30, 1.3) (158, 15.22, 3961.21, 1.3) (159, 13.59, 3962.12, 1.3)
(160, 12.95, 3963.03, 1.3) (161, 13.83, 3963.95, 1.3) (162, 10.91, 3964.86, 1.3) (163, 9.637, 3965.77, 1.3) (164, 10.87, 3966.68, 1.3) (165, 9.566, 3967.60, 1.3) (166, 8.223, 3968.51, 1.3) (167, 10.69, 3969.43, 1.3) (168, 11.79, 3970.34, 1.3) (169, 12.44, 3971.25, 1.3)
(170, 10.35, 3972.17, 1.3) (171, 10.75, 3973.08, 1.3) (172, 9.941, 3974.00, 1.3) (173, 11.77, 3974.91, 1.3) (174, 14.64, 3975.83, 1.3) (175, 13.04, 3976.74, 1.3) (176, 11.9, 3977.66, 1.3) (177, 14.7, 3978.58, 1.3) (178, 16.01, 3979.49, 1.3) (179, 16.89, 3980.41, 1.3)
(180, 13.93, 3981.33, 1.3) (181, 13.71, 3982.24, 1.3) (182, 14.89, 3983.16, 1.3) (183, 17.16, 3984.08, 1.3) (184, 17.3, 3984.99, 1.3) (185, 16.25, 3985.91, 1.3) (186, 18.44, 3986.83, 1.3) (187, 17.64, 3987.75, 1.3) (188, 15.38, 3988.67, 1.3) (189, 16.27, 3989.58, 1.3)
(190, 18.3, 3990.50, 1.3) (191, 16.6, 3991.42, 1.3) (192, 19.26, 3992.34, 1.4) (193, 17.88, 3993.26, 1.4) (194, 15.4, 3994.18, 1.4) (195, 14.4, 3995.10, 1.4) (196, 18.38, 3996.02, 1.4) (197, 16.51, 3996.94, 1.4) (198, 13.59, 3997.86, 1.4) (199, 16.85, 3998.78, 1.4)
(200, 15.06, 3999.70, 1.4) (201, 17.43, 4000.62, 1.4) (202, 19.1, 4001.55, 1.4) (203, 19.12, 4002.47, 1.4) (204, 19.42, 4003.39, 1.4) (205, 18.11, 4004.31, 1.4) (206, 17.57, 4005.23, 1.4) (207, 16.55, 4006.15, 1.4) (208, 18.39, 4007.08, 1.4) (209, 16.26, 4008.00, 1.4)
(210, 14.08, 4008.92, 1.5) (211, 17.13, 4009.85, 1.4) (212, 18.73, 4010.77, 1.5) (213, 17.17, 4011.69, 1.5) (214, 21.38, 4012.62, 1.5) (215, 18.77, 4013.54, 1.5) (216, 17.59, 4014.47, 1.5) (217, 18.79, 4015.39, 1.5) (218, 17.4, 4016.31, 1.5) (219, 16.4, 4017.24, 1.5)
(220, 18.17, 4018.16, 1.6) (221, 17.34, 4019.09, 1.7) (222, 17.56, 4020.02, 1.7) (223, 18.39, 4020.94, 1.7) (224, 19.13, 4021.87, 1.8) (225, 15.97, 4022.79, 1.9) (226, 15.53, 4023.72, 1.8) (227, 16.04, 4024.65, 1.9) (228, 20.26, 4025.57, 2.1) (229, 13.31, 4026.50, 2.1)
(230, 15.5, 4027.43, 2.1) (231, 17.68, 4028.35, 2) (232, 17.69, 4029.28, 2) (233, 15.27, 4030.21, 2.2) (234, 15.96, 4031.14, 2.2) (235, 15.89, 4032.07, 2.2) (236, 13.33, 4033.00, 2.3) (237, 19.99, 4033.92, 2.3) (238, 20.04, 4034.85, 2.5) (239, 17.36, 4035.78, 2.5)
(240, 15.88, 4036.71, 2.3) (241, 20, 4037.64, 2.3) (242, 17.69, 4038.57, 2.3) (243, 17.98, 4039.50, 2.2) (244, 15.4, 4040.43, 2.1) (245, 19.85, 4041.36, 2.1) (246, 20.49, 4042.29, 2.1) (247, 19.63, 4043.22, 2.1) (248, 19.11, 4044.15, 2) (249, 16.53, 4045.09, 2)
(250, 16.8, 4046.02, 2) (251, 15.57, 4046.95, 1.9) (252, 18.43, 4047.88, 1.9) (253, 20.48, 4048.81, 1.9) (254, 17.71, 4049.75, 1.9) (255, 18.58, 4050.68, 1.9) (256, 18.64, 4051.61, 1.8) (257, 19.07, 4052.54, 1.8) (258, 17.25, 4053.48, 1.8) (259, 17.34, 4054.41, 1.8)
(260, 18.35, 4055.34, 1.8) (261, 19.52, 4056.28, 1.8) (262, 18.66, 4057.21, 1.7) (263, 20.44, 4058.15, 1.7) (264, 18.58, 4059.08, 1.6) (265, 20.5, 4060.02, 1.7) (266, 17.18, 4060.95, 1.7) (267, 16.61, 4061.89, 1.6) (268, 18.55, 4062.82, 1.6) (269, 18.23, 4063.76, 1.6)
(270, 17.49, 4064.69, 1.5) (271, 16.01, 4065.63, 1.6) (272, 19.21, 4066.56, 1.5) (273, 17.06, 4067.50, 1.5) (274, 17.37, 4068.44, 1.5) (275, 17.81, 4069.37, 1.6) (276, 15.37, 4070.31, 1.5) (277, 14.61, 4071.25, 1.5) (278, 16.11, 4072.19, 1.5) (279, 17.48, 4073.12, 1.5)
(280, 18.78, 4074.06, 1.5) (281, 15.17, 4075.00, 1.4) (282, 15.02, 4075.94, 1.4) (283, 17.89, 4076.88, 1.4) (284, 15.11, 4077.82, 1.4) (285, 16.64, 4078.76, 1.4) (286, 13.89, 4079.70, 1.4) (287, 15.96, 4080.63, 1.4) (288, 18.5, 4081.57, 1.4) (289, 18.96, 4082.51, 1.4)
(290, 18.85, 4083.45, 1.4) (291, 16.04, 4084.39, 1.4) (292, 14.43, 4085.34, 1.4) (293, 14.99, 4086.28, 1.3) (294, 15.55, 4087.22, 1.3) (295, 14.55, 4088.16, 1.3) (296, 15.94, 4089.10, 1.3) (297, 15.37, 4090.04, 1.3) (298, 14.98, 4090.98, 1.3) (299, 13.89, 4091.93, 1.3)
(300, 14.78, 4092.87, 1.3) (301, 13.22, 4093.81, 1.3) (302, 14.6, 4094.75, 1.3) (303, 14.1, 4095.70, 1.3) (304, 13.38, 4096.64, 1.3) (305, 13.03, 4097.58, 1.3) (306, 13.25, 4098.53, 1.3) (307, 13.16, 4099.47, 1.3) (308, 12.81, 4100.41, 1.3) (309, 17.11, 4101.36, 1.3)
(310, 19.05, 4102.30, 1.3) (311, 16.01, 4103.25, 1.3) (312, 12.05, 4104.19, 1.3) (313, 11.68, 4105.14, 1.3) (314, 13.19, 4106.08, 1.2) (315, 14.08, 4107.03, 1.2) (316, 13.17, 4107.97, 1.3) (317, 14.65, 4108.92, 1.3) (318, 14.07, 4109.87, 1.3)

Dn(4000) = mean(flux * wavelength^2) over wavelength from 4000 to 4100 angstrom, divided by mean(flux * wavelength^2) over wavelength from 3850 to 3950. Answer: 1.3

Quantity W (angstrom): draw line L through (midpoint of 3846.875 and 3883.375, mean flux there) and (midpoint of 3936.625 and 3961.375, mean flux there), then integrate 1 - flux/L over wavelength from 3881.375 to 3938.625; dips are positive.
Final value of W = 4.9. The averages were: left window 15.1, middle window 13.9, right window 15.3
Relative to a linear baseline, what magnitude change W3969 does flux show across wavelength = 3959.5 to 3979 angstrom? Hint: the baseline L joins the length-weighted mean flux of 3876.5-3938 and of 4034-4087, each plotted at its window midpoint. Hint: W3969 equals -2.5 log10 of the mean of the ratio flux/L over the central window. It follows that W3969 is 0.27 mag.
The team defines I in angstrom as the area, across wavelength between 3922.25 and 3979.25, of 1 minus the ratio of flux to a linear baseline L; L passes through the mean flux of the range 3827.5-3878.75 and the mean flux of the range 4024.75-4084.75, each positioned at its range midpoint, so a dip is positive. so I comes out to 7.1 angstrom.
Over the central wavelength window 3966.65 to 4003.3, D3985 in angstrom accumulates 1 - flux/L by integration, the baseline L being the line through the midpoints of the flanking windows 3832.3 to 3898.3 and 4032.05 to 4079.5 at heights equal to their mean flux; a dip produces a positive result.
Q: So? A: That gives 3.0 angstrom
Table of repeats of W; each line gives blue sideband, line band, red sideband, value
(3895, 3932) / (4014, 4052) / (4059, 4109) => -4.98 angstrom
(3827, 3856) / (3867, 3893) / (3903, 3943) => -1.76 angstrom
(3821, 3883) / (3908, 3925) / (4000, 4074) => -0.94 angstrom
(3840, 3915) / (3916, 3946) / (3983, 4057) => 3.00 angstrom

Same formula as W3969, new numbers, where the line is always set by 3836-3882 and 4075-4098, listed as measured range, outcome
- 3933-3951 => 0.021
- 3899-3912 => -0.055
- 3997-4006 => -0.157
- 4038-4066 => -0.195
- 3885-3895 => 0.177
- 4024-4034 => -0.082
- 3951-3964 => -0.005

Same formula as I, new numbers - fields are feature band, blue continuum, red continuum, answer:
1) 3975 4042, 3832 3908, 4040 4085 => -1.4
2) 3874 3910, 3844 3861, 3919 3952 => 1.6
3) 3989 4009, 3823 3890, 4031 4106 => -1.8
